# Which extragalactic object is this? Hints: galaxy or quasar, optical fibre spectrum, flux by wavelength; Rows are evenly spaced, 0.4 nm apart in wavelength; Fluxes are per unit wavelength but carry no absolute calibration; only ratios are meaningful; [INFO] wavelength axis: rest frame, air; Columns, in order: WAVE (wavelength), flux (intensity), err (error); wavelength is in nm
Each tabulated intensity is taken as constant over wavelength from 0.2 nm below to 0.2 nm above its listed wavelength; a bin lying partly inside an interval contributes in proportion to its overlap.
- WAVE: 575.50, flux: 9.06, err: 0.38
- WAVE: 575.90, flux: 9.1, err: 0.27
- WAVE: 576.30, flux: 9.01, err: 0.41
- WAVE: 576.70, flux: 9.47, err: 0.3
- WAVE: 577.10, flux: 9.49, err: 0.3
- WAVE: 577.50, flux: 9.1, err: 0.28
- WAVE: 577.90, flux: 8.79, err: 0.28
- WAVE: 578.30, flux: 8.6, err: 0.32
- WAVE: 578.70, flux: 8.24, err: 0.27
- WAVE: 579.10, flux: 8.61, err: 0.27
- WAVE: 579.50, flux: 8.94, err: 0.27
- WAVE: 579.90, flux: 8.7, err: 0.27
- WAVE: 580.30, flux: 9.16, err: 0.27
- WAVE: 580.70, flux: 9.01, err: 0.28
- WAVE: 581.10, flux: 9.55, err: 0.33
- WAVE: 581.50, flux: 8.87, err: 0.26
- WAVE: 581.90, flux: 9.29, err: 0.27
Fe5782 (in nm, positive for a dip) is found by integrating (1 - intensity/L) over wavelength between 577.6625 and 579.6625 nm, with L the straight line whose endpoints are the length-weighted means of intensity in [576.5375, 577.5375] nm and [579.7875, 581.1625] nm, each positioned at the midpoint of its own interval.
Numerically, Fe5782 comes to 0.13 nm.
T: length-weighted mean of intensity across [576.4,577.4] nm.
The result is 9.39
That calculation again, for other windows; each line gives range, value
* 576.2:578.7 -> 9.01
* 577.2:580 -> 8.74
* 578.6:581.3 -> 8.91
